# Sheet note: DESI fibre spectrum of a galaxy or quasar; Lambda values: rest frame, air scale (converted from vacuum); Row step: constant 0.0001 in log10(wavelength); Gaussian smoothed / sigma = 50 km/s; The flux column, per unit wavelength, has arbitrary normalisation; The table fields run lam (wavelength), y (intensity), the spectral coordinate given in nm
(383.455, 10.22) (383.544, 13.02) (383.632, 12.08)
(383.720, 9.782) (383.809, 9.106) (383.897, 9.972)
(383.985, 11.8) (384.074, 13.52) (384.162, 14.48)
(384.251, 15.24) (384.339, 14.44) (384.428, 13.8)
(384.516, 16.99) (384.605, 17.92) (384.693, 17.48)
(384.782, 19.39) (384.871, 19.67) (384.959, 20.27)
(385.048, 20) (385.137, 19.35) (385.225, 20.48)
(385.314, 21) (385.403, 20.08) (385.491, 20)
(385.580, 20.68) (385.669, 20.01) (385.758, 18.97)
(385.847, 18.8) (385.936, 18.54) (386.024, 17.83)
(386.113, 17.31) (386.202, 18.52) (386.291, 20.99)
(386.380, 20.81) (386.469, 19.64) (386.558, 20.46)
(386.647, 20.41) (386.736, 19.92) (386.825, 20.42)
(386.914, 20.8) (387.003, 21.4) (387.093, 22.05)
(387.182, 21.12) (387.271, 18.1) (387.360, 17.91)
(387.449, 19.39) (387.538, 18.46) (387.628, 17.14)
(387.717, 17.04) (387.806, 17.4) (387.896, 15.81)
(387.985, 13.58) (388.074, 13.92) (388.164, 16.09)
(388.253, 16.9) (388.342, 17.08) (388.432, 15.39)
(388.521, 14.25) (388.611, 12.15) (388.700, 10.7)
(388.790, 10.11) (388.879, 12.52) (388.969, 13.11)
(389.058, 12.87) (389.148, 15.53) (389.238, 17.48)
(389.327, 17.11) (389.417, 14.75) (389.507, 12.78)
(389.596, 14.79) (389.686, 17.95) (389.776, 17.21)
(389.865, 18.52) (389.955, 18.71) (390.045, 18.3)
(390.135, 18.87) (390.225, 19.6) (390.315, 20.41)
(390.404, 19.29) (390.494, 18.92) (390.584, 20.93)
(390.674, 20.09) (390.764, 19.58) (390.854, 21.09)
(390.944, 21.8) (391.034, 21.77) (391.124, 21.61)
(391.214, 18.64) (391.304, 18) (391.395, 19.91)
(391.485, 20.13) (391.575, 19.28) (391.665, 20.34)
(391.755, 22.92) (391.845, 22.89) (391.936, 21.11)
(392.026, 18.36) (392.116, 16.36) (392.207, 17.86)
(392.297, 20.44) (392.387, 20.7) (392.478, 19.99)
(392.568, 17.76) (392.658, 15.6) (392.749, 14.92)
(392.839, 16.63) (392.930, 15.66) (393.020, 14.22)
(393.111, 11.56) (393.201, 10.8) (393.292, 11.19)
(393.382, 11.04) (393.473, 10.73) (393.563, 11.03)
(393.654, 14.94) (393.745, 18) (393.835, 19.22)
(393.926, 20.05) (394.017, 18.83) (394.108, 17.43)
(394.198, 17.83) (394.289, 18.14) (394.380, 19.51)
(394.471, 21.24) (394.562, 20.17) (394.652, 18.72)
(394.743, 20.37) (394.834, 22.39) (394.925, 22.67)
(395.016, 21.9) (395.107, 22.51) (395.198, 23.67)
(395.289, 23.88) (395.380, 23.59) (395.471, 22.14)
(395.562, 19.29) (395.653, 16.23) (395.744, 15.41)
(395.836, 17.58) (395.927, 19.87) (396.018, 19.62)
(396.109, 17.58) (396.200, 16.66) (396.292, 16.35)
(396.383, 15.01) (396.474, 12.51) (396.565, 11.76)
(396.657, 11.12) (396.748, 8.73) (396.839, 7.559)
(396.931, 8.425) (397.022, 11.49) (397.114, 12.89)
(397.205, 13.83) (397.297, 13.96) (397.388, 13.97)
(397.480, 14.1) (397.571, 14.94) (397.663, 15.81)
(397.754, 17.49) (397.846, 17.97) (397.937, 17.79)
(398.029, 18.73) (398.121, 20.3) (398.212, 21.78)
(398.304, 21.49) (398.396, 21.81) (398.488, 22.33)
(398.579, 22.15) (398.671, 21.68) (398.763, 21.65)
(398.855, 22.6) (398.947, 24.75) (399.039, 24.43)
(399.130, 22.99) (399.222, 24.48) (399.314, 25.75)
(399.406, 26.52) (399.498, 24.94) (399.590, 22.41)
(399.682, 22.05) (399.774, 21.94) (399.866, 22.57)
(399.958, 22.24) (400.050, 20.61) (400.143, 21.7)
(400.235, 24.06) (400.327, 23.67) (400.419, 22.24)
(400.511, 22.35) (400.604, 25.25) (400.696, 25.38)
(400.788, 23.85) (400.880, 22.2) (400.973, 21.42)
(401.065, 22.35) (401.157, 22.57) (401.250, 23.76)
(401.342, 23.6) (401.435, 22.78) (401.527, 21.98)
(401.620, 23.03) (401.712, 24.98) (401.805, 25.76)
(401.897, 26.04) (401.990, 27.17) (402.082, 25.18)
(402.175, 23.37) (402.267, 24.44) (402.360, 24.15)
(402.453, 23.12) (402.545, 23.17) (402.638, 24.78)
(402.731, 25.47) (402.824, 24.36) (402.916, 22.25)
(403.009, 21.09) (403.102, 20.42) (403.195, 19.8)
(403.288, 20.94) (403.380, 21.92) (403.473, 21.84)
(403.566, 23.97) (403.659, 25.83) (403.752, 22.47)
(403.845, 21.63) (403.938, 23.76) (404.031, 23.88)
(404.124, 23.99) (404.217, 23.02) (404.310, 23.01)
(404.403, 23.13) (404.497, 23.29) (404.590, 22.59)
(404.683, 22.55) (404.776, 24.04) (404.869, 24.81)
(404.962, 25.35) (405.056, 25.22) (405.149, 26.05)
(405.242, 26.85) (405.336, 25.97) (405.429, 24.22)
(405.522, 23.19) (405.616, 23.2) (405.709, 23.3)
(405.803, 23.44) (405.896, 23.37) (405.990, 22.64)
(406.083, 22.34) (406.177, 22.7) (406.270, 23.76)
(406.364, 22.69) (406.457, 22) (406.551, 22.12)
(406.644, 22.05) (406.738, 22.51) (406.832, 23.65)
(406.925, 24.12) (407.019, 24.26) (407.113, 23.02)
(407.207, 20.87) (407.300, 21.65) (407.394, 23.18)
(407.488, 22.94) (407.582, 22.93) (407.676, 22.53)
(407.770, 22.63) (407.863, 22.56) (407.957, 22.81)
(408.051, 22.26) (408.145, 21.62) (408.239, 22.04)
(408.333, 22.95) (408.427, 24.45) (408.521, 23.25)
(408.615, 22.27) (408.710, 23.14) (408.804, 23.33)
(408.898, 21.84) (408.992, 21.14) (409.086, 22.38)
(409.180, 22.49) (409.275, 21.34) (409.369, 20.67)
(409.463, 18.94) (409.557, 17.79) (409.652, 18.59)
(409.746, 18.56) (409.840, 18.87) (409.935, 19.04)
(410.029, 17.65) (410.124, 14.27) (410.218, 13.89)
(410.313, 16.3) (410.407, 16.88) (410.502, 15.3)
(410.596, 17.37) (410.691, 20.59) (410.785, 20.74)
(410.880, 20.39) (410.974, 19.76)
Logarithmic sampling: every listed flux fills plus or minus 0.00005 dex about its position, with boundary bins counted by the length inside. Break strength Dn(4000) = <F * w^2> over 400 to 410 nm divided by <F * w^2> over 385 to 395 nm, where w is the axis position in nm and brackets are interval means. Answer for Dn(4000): 1.37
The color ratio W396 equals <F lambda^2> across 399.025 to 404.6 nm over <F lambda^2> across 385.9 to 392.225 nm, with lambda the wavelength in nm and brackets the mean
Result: 1.38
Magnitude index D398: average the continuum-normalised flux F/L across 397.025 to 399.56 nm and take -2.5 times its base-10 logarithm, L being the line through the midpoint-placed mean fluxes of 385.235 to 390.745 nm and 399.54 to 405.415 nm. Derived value 0.100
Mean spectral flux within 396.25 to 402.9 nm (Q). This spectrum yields 20.7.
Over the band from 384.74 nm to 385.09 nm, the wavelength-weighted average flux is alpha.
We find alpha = 19.8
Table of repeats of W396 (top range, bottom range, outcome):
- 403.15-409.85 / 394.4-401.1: 1.20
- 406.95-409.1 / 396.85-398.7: 1.41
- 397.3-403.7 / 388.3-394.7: 1.35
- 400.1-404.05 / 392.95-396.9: 1.42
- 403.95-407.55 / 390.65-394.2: 1.41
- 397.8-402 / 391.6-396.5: 1.30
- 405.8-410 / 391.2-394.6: 1.36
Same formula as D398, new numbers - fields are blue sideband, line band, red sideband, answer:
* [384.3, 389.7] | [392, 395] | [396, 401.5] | 0.09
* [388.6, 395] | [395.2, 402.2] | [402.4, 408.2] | 0.02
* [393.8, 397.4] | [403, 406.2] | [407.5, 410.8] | -0.20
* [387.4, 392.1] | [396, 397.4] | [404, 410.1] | 0.44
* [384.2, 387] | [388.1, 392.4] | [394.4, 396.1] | 0.12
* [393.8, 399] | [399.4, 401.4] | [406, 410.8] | -0.20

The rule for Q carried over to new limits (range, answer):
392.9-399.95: 18.2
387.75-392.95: 17.5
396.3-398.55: 15.3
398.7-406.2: 23.5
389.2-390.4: 17.5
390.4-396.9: 18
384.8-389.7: 17.6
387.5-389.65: 14.9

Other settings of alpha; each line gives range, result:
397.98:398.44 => 20.8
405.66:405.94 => 23.4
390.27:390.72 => 20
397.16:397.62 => 14.2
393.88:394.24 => 18.5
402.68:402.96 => 24.1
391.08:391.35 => 19.4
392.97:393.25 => 12.2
